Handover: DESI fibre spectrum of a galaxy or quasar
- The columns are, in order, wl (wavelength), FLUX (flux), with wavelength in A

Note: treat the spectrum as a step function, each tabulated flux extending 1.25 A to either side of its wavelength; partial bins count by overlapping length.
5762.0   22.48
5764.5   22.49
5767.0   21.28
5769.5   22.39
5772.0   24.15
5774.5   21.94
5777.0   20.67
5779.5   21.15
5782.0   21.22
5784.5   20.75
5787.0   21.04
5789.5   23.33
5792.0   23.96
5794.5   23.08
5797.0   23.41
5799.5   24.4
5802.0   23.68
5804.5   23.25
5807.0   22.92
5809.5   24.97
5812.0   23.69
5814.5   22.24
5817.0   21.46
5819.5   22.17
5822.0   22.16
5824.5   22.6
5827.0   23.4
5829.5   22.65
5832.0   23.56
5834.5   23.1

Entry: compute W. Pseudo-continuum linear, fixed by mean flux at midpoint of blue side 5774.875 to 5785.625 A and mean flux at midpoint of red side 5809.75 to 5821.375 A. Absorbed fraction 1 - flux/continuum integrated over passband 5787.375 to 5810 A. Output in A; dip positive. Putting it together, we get -1.7 A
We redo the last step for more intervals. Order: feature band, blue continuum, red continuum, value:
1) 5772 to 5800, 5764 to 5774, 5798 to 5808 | 0.93 A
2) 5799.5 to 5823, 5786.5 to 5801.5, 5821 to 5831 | -0.02 A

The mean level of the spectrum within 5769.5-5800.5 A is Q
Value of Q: 22.4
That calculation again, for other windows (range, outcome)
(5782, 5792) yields 21.9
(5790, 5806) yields 23.6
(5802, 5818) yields 23.2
